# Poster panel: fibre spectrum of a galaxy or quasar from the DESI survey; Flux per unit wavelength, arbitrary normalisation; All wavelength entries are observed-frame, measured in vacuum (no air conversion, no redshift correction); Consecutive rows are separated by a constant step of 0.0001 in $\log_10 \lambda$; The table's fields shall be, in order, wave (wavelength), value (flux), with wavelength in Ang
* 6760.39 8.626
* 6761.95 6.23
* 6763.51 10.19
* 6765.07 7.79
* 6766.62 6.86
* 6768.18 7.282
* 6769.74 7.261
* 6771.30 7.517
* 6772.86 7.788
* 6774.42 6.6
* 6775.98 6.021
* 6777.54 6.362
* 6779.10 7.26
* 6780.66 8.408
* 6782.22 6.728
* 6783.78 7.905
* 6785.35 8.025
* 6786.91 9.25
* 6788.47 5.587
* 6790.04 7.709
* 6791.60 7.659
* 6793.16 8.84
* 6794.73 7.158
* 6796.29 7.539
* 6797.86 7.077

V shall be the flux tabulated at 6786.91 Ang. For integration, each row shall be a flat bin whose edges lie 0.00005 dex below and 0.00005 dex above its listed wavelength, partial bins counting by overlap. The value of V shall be 9.25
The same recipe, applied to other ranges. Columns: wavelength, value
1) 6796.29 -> 7.539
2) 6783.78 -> 7.905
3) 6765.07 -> 7.79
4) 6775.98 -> 6.021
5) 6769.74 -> 7.261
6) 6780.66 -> 8.408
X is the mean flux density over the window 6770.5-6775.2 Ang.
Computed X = 7.3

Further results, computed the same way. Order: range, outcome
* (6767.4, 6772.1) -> 7.35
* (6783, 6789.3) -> 7.68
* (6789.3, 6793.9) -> 8.08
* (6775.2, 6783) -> 6.96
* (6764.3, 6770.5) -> 7.3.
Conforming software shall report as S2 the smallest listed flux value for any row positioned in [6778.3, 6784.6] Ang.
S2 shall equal 6.728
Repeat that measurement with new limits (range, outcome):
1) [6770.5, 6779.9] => 6.021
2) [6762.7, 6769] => 6.86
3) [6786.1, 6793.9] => 5.587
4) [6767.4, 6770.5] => 7.261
